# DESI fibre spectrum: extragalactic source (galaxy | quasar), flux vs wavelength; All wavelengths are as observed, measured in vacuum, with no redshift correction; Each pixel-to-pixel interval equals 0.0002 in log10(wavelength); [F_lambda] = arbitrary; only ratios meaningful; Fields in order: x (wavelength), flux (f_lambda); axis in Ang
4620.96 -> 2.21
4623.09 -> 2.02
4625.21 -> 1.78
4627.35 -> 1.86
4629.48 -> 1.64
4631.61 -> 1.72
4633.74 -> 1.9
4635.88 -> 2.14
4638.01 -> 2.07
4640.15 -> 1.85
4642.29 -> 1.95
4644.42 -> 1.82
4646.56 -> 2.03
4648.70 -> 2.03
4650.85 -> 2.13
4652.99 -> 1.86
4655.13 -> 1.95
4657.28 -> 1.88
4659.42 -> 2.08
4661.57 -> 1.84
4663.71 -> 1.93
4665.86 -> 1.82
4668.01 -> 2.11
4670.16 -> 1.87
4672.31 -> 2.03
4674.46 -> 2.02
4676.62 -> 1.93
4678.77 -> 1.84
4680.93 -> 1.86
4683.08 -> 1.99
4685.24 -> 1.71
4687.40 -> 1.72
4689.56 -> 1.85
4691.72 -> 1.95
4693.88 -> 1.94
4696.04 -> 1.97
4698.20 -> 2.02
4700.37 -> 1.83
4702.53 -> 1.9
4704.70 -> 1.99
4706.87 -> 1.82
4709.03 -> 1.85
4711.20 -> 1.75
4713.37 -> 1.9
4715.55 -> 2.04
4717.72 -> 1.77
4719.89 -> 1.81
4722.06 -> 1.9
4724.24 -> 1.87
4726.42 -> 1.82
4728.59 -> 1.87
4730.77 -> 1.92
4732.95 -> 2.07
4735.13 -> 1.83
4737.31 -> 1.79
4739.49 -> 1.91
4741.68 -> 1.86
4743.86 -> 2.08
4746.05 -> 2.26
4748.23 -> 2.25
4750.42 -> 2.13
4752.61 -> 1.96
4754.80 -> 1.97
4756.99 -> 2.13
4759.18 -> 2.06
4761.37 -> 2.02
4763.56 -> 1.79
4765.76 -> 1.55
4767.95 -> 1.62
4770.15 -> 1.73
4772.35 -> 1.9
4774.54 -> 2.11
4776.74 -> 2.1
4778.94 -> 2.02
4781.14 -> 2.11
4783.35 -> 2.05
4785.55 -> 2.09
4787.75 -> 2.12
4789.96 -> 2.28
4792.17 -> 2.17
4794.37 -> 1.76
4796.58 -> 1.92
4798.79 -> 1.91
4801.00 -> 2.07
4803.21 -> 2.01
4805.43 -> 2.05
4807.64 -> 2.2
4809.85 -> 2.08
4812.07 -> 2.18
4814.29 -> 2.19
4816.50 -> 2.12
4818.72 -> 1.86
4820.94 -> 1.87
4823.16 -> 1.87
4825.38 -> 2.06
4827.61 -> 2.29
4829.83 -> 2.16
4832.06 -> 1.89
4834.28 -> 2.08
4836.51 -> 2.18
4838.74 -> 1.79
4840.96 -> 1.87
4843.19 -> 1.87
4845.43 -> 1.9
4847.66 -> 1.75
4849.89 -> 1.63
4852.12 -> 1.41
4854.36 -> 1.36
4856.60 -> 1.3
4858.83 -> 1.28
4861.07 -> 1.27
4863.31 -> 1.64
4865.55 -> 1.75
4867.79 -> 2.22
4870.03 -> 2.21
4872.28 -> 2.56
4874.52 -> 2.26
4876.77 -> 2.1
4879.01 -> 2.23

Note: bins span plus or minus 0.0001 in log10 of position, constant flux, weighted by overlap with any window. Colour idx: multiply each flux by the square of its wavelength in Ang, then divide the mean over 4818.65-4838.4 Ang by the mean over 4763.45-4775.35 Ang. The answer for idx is 1.17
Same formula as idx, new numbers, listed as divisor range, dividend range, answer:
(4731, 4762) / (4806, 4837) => 1.06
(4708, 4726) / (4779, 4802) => 1.14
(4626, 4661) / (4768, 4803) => 1.11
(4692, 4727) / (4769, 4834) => 1.12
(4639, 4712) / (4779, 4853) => 1.10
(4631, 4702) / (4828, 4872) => 1.00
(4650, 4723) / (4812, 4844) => 1.12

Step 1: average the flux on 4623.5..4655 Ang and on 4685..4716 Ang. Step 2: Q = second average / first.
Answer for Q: 0.98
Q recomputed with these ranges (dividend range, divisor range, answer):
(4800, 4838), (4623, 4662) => 1.07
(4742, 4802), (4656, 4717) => 1.05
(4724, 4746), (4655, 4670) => 0.99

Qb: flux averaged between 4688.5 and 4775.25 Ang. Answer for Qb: 1.92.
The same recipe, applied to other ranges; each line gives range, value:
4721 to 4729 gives 1.86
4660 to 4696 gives 1.91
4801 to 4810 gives 2.08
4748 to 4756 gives 2.06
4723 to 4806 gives 1.98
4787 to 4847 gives 2.02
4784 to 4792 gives 2.16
